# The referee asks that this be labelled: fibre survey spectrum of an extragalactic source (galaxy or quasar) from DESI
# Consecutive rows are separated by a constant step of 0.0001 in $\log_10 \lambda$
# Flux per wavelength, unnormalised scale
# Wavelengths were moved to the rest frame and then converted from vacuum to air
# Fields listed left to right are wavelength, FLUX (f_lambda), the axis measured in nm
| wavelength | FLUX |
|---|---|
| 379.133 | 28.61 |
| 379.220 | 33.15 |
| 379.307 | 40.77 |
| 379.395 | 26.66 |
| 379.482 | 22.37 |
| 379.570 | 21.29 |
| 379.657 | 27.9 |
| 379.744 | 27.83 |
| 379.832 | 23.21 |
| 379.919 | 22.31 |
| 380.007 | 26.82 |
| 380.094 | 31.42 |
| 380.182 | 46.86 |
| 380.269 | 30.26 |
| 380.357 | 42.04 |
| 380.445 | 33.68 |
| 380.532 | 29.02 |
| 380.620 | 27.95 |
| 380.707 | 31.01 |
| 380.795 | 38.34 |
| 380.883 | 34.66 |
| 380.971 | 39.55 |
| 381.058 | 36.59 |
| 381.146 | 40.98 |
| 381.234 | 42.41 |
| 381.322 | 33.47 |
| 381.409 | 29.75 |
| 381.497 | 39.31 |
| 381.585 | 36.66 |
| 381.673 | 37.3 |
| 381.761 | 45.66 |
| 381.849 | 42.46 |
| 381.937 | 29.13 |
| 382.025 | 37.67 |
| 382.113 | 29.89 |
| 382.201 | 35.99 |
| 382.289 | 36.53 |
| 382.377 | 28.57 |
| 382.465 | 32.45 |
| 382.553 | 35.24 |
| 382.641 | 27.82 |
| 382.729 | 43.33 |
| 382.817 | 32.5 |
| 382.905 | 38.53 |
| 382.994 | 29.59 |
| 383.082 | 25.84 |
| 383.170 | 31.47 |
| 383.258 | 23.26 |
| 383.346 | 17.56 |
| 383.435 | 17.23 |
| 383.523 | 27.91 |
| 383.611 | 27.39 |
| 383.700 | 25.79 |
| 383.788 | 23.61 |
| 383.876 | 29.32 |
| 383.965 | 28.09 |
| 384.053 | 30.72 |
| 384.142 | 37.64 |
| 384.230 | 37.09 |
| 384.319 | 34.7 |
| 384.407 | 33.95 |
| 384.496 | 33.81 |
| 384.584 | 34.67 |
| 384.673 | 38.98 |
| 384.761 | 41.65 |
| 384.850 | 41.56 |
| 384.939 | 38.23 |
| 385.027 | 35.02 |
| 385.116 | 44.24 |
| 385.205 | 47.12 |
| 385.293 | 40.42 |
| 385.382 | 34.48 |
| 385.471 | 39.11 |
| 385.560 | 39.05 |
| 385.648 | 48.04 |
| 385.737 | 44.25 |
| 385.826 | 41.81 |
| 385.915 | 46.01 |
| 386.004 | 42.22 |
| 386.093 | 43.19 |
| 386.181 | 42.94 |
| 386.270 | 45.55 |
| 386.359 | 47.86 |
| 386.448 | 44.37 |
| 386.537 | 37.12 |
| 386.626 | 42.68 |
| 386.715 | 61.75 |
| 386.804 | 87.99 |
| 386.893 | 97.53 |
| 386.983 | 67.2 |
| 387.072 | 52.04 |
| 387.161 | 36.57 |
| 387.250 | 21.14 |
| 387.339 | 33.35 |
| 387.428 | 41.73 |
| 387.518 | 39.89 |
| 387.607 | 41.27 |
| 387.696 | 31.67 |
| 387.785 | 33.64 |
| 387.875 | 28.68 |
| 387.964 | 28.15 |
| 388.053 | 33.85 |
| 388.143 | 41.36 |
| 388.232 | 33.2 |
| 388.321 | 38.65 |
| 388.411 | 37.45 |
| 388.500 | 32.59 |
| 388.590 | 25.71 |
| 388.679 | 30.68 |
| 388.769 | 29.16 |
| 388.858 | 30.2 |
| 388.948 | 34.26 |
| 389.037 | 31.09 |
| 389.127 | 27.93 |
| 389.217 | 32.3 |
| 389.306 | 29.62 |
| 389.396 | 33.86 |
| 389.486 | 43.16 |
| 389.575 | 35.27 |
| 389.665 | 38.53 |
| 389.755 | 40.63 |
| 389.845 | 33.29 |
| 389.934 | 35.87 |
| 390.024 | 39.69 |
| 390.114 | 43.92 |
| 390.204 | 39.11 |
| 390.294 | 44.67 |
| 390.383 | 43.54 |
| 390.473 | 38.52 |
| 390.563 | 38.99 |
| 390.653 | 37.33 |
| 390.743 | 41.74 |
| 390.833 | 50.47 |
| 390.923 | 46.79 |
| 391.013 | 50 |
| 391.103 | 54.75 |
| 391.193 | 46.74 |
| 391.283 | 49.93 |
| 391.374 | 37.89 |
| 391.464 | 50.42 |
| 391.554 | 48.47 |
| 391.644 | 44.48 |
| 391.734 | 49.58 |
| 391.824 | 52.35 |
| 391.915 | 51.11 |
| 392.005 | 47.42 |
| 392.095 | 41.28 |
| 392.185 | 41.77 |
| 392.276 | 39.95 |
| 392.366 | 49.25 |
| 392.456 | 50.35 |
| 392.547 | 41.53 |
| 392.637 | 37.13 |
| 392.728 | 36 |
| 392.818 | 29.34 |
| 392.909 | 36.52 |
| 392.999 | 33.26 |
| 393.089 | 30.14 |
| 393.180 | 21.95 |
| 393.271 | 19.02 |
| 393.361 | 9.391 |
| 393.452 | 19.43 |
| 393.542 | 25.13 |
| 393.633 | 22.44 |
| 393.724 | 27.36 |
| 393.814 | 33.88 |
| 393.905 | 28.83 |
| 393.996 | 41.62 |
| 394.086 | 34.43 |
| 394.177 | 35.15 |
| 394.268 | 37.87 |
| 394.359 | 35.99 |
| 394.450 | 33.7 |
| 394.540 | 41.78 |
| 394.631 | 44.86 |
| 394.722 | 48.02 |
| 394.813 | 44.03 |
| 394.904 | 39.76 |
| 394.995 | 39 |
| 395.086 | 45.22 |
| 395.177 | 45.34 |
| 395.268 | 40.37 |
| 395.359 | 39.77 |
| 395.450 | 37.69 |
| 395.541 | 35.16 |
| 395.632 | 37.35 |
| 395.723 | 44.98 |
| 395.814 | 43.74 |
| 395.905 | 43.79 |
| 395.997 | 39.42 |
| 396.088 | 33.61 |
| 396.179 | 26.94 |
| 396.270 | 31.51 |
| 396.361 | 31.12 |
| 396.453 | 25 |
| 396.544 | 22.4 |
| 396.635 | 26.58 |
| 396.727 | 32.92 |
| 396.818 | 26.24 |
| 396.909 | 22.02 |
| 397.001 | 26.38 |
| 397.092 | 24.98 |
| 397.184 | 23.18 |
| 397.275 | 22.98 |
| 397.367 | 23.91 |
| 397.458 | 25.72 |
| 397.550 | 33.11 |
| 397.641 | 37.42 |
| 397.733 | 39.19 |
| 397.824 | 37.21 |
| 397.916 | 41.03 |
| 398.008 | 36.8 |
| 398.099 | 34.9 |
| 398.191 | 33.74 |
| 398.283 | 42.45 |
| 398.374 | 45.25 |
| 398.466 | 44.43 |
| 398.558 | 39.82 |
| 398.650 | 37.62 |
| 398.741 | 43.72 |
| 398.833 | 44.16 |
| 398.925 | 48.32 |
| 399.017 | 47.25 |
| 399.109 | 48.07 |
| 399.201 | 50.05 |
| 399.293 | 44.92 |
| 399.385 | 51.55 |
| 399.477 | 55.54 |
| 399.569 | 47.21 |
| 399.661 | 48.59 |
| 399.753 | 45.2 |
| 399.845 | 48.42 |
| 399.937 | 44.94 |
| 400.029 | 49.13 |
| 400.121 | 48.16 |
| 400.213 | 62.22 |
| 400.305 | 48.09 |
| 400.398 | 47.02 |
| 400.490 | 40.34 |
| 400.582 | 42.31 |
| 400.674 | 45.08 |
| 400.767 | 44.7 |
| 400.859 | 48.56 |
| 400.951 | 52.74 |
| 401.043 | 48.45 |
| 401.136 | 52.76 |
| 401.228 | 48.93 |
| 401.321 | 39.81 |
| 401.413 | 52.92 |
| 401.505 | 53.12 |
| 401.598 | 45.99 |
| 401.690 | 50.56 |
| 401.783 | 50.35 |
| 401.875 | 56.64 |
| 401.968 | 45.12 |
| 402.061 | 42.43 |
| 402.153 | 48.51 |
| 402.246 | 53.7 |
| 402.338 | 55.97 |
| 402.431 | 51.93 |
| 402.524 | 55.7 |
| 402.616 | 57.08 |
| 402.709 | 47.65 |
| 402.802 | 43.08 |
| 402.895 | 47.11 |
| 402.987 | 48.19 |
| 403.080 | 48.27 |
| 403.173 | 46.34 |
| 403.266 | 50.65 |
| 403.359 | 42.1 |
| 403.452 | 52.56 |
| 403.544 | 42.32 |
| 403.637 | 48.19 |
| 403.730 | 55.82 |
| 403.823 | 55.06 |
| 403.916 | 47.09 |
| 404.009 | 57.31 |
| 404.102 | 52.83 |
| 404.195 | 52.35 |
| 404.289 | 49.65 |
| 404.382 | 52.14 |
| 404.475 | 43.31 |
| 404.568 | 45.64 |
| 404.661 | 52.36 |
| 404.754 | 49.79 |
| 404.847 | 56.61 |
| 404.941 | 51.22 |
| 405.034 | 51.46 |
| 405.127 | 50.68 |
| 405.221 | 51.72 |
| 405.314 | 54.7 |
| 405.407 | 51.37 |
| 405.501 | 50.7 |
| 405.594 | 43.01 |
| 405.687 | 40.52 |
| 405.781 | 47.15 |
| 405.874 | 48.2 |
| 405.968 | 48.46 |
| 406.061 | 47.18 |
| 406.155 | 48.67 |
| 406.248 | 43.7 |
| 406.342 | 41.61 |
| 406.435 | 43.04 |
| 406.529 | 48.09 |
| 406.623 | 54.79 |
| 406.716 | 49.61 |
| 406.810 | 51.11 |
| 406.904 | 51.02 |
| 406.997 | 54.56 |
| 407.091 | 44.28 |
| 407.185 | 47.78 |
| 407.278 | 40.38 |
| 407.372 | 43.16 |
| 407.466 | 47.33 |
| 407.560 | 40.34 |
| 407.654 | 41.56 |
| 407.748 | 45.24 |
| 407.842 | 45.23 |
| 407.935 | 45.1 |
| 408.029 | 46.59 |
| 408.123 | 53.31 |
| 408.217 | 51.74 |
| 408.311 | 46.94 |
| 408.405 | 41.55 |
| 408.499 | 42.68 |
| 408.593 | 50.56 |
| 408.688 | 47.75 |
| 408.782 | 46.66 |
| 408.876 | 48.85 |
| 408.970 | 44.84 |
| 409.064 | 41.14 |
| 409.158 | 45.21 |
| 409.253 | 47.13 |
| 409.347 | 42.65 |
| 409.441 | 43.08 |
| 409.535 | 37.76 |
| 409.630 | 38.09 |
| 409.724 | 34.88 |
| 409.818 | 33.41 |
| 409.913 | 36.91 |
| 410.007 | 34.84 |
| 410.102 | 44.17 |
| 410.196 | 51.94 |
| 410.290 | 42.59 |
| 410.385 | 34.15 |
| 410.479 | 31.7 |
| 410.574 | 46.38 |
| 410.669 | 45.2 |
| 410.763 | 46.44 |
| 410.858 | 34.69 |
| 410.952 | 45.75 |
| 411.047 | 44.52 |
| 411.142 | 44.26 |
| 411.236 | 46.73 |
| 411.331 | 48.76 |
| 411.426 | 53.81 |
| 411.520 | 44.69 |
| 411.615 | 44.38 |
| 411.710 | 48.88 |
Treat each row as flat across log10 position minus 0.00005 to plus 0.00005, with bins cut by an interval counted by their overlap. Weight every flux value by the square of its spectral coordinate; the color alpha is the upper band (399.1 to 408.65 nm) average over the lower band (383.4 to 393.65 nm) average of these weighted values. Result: 1.3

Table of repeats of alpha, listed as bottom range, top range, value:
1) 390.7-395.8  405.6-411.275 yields 1.22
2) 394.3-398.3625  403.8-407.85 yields 1.45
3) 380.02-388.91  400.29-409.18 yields 1.44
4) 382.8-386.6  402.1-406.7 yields 1.52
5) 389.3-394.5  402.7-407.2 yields 1.36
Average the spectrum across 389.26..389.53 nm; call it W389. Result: 35.5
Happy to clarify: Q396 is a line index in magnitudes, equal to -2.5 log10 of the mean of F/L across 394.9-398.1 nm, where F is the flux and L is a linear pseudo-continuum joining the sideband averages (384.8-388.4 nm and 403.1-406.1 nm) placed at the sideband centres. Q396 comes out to 0.36 mag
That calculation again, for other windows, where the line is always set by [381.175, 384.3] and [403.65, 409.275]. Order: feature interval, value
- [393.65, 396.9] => 0.13 mag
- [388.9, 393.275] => -0.07 mag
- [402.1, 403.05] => -0.12 mag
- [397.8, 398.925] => 0.06 mag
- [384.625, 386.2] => -0.22 mag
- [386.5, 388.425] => -0.24 mag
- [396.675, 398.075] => 0.36 mag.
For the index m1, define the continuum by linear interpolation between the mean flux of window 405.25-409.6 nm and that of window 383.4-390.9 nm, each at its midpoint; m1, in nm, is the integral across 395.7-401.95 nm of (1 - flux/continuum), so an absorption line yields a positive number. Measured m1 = 0.31 nm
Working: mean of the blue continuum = 38.8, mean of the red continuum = 46.4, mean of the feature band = 41.2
